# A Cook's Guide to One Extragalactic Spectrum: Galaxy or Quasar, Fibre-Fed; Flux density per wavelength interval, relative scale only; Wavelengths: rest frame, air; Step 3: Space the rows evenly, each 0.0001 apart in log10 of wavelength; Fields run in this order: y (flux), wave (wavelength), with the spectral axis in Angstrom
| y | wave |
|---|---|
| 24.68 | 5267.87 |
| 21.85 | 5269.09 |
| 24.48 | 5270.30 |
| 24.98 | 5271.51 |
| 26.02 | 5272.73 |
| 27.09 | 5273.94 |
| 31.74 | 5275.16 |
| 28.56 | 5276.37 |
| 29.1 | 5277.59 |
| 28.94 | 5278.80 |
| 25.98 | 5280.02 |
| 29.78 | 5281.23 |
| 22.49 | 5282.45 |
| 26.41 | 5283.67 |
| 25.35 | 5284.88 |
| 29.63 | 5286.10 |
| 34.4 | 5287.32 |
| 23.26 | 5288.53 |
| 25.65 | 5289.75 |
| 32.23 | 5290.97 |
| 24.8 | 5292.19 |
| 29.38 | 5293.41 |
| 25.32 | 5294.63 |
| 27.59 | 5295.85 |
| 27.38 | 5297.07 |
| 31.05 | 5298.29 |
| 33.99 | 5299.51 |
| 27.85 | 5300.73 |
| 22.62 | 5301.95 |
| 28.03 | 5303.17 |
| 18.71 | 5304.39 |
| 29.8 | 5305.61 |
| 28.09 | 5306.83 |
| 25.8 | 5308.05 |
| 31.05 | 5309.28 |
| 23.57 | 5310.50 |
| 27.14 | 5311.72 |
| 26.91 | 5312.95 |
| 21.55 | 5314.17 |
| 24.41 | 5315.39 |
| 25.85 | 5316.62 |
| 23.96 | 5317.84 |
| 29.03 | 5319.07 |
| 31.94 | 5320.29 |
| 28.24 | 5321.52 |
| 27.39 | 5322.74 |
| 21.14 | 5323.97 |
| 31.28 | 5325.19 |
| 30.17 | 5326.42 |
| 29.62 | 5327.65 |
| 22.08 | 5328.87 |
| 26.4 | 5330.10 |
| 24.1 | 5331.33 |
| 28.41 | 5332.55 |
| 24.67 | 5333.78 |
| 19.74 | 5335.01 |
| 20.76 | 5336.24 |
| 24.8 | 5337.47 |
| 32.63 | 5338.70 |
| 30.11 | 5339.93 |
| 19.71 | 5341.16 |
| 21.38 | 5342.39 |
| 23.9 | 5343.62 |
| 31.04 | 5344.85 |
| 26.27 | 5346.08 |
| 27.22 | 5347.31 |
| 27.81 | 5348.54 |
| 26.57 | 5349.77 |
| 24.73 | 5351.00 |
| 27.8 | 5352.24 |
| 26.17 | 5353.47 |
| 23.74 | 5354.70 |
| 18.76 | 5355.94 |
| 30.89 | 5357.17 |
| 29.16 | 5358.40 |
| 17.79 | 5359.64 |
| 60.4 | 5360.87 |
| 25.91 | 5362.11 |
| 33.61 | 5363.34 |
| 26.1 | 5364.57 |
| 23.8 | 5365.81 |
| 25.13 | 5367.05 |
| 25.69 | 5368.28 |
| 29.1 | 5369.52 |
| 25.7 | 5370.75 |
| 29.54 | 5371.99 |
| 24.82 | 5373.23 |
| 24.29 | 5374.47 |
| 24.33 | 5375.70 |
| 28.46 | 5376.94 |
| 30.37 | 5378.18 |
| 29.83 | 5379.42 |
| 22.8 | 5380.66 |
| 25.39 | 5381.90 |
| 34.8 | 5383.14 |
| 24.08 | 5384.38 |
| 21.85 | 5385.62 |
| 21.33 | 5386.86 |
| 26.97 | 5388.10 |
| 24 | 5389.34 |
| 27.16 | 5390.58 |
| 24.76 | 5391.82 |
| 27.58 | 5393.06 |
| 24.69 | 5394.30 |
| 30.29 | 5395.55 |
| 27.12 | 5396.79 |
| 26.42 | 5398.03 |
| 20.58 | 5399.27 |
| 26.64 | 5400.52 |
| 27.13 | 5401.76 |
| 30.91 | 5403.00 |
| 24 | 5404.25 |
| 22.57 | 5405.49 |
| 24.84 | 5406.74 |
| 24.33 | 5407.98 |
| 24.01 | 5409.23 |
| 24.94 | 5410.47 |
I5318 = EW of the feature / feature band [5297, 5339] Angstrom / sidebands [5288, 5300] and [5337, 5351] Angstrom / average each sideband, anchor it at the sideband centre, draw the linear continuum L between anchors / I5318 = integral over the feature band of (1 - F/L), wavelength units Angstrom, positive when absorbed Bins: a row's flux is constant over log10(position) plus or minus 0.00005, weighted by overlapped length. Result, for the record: 1.2 Angstrom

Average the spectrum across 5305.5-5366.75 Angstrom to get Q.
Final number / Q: 26.8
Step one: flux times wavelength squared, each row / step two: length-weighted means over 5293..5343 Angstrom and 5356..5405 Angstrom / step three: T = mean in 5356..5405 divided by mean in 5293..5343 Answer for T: 1.05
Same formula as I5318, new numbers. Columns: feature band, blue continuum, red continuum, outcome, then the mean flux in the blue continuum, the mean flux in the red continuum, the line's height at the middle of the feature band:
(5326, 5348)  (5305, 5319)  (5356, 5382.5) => 1.1 Angstrom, 26.3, 28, 27.1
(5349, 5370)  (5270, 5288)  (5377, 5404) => -0.9 Angstrom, 27.7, 26.4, 26.8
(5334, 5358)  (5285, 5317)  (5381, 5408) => 0.9 Angstrom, 27.1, 25.8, 26.5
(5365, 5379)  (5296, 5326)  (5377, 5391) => -0.1 Angstrom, 27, 26.3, 26.4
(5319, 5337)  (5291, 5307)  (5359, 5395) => 0.7 Angstrom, 27.4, 27.2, 27.4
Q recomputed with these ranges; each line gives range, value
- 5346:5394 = 27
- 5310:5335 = 26.2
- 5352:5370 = 28.3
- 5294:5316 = 26.7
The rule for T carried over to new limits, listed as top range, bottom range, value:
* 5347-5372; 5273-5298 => 1.03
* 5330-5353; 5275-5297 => 0.95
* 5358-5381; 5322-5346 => 1.11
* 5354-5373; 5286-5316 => 1.07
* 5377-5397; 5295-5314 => 1.01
